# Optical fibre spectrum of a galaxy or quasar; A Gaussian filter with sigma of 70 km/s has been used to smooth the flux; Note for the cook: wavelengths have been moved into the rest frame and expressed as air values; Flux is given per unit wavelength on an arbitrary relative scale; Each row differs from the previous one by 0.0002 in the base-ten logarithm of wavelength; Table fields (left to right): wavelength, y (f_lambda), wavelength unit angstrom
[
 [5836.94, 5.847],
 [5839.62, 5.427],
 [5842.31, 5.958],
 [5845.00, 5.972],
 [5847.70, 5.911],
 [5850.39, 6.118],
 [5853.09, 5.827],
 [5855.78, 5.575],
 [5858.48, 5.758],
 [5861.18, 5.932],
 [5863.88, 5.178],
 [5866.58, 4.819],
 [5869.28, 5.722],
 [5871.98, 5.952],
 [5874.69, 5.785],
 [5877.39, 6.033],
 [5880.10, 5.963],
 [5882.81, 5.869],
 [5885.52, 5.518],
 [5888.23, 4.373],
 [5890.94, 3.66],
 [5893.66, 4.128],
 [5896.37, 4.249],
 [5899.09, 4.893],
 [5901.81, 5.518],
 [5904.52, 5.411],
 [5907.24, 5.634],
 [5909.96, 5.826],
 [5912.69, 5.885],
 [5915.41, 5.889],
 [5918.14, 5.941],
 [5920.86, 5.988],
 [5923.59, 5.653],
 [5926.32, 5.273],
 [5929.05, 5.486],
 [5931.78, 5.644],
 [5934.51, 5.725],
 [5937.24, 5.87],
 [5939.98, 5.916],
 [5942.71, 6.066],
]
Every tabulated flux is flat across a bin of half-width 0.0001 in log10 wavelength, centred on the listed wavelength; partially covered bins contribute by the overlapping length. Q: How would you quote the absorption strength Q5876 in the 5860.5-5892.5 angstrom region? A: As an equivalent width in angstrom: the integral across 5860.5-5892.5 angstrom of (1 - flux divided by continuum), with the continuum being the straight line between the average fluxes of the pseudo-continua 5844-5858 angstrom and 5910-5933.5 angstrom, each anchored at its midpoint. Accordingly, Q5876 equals 2.4 angstrom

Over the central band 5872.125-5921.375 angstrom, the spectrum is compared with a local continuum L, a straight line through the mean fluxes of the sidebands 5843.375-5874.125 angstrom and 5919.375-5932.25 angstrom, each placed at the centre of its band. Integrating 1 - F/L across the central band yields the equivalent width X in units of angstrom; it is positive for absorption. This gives 2.48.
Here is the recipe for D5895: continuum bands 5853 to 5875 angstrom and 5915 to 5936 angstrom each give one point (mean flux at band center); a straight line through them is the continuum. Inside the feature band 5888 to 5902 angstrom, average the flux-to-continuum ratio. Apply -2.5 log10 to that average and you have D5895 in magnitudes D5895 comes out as 0.27 mag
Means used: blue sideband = 5.6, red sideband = 5.69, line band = 4.39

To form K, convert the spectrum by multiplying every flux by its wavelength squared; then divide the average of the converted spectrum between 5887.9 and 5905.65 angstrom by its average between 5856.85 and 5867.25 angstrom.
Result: 0.85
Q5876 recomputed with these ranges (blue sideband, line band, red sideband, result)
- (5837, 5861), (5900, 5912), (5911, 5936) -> 0.3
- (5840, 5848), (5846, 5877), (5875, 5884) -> 1.1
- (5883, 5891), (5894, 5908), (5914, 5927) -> 0.5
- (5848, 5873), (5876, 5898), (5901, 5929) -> 2.7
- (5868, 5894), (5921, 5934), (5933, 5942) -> 0.4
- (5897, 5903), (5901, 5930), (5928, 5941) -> -1.8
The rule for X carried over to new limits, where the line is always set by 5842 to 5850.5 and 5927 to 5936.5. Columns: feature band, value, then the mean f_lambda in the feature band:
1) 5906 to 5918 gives -0.27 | 5.82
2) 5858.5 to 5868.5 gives 0.86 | 5.39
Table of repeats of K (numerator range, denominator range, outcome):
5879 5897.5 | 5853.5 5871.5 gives 0.88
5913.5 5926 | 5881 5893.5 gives 1.22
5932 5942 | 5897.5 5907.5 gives 1.11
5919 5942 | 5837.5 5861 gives 1.01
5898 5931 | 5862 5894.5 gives 1.08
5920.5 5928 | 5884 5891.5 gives 1.22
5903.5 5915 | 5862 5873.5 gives 1.06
